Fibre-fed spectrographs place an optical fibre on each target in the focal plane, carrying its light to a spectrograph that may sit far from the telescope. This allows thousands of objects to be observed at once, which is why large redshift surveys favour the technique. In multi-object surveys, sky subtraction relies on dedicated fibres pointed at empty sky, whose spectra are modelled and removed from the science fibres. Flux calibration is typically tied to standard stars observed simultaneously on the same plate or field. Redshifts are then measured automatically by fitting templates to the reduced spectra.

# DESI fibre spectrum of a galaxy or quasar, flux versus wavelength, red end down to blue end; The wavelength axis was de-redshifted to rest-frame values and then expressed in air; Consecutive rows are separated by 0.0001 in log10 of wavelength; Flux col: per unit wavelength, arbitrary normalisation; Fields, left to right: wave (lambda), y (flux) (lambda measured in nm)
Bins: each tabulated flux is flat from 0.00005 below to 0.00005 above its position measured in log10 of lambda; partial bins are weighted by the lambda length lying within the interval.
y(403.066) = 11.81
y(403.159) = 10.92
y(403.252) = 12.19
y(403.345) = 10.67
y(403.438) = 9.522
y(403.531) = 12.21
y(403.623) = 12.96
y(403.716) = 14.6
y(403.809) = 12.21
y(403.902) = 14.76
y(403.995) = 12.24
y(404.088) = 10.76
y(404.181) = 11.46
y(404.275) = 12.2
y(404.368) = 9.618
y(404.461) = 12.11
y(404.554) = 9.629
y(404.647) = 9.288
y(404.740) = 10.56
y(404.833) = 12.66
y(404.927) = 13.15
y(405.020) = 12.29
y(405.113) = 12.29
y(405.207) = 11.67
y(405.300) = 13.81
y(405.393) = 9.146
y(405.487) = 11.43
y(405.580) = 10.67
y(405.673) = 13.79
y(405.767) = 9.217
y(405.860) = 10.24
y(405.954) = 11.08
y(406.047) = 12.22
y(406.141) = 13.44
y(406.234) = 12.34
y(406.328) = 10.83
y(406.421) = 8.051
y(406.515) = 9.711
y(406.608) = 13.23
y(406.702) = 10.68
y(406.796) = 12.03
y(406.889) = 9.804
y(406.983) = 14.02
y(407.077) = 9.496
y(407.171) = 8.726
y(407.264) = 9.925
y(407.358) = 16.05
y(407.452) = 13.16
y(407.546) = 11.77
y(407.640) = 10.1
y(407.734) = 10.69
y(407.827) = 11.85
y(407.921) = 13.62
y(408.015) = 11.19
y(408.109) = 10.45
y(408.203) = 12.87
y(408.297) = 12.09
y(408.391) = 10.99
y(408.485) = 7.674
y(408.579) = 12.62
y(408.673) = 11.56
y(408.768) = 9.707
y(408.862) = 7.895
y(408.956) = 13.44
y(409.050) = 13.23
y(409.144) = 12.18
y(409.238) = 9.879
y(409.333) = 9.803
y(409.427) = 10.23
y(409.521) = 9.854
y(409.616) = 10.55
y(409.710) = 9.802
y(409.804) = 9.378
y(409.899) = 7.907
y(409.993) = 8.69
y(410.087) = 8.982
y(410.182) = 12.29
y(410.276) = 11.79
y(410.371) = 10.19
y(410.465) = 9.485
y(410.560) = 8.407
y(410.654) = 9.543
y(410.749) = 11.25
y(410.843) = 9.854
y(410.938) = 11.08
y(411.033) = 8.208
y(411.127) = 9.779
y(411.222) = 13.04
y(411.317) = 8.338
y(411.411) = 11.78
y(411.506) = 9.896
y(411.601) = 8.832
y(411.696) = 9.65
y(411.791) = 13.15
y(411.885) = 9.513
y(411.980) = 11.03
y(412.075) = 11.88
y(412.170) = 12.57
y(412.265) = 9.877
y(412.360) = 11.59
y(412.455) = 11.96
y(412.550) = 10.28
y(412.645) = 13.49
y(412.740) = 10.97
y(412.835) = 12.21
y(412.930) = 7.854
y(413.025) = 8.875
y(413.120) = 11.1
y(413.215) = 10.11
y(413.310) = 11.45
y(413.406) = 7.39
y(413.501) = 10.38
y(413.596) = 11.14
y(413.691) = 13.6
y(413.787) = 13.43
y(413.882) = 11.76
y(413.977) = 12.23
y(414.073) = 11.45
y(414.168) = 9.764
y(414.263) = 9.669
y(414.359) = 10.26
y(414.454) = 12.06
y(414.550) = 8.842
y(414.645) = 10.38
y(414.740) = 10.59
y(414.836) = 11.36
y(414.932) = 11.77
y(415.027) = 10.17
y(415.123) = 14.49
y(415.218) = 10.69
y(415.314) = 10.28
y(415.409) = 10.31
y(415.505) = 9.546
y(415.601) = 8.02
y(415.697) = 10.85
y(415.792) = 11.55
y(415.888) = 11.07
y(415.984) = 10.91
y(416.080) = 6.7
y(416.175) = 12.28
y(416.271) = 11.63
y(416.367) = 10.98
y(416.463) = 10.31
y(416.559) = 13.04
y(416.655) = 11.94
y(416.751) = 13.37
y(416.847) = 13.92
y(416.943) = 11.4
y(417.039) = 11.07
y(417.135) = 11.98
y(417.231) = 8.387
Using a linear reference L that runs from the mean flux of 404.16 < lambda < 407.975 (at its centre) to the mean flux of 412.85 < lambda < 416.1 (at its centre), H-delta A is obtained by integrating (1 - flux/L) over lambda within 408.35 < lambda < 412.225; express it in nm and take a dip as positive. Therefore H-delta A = 0.224 nm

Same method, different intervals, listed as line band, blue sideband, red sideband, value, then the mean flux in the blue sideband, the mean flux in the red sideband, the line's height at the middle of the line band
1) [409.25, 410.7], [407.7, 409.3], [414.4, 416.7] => 0.180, 11.3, 10.8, 11.2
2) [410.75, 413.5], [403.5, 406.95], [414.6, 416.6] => 0.122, 11.6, 10.8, 11.1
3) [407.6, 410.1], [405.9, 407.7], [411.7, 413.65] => 0.120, 11.4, 10.8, 11.2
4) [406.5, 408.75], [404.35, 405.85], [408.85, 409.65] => -0.071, 11.3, 10.9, 11.1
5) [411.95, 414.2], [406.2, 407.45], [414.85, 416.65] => -0.032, 11.2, 10.8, 11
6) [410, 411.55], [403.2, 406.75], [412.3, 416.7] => 0.130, 11.5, 10.9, 11.1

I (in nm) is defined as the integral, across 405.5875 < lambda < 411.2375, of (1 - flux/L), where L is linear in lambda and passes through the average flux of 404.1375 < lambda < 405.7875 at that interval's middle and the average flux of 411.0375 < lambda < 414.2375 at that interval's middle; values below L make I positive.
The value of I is 0.17 nm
